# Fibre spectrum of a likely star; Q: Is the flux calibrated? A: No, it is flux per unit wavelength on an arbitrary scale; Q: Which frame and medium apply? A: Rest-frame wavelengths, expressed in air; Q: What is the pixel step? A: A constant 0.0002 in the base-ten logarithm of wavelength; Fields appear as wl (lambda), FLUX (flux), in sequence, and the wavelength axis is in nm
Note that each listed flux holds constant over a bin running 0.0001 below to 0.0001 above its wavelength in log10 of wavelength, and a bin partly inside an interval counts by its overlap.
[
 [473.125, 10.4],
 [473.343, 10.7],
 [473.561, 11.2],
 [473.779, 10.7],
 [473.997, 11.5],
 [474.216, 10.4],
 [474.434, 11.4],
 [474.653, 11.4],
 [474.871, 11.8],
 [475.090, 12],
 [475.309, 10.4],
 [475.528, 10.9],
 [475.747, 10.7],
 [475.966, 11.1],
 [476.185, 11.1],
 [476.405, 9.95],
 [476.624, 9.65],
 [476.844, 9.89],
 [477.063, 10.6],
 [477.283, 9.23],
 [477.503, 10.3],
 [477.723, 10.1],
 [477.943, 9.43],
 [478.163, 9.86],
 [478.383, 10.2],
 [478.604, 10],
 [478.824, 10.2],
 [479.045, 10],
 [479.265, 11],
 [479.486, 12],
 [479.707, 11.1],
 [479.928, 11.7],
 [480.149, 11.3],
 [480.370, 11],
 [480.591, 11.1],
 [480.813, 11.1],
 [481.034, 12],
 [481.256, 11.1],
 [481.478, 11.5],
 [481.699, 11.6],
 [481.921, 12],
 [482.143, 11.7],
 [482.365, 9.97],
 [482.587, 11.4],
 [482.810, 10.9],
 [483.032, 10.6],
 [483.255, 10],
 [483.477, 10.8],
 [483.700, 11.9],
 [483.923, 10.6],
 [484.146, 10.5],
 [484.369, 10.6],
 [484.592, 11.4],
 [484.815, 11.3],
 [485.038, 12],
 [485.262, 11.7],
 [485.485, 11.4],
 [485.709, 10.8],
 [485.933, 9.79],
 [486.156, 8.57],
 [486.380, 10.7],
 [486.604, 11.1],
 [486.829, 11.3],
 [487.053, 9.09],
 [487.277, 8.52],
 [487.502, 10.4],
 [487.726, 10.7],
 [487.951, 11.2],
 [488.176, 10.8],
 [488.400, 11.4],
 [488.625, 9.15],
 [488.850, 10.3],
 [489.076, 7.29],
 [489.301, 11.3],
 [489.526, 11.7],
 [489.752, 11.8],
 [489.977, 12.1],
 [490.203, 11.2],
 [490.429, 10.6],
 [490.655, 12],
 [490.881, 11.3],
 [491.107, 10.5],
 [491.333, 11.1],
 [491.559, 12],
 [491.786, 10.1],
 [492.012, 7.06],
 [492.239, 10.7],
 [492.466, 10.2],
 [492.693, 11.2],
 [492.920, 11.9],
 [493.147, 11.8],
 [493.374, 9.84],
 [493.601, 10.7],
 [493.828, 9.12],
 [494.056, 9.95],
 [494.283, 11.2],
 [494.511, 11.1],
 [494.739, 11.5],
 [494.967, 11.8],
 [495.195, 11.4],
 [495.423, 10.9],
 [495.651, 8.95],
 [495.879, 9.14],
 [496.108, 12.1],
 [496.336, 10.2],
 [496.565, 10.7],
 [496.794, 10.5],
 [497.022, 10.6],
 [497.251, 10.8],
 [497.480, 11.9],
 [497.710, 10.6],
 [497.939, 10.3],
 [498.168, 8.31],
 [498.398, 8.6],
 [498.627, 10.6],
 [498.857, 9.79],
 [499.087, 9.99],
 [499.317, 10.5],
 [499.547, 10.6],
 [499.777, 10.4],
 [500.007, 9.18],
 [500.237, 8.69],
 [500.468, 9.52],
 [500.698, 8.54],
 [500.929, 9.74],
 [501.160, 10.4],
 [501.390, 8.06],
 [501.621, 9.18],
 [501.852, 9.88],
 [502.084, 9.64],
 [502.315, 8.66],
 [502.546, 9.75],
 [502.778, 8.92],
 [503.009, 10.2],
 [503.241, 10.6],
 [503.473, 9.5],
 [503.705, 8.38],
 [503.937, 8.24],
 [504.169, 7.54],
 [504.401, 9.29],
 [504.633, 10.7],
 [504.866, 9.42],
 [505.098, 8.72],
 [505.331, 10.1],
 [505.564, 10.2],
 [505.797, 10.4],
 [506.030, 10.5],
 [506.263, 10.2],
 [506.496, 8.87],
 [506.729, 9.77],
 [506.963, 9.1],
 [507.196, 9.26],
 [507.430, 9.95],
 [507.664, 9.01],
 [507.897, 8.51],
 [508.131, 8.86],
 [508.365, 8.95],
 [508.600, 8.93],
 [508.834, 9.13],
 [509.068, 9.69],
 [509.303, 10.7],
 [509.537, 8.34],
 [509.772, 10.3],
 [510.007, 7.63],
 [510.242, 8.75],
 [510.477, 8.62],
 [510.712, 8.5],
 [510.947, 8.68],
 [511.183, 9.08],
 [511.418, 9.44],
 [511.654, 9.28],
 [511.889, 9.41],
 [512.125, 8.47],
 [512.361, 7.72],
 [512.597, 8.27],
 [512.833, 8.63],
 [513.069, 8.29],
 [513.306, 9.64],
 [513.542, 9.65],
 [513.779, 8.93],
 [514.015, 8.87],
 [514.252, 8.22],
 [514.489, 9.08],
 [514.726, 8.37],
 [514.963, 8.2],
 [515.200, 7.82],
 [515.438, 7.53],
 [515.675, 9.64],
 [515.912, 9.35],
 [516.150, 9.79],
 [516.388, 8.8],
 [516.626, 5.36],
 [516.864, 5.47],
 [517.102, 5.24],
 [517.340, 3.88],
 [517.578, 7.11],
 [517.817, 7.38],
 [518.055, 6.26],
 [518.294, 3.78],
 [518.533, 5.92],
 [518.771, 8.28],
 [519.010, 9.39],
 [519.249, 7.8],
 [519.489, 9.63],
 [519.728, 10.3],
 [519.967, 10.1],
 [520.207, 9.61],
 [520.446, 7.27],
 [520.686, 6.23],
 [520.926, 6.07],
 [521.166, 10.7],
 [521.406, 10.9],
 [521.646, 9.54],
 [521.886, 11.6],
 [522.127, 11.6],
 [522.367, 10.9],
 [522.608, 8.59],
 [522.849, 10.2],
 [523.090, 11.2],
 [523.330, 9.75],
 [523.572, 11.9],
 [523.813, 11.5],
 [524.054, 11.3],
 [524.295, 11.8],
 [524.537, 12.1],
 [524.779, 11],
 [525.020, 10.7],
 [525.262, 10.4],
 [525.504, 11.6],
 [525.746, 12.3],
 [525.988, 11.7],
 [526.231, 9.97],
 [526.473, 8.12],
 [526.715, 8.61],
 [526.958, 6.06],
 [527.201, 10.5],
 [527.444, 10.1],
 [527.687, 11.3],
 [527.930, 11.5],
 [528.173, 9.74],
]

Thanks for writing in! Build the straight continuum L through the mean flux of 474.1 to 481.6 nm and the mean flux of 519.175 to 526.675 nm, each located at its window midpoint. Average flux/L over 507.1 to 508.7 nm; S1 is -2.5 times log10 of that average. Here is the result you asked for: 0.15 mag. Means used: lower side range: 10.8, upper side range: 10.2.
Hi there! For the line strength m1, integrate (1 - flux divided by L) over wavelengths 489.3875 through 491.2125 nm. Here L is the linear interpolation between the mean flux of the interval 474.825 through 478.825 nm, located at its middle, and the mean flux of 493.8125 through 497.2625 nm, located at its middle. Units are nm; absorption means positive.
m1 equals -0.14 nm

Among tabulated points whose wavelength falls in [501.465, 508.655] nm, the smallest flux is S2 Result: 7.54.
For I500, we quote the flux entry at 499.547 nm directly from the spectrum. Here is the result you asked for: 10.6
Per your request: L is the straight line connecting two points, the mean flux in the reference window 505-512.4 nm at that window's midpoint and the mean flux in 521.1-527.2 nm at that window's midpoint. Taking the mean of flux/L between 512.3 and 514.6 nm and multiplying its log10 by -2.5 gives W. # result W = 0.11 mag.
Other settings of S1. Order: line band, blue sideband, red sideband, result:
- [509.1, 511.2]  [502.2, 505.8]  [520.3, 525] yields 0.08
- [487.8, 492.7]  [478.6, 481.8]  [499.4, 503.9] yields -0.03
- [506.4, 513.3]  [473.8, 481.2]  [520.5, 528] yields 0.16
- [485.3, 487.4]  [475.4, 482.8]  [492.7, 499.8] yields 0.05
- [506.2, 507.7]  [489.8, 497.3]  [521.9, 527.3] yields 0.13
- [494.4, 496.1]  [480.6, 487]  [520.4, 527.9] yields 0.00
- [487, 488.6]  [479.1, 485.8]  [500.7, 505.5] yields 0.04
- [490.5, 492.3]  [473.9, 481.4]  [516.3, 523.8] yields -0.06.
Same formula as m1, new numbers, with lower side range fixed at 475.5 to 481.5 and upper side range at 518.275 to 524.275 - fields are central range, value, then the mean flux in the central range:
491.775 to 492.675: 0.06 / 9.62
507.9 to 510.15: 0.16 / 9.13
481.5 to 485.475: -0.24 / 11.1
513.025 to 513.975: 0.05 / 9.17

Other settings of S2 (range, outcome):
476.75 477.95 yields 9.23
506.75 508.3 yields 8.51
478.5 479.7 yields 10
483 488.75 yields 8.52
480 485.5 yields 9.97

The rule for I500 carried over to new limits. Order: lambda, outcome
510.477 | 8.62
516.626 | 5.36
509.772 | 10.3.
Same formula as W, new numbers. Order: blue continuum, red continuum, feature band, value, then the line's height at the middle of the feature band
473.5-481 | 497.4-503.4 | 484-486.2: -0.051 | 10.4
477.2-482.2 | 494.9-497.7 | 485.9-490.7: 0.030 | 10.8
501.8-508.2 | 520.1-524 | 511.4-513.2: 0.116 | 9.62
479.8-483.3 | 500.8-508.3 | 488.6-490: 0.010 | 10.6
